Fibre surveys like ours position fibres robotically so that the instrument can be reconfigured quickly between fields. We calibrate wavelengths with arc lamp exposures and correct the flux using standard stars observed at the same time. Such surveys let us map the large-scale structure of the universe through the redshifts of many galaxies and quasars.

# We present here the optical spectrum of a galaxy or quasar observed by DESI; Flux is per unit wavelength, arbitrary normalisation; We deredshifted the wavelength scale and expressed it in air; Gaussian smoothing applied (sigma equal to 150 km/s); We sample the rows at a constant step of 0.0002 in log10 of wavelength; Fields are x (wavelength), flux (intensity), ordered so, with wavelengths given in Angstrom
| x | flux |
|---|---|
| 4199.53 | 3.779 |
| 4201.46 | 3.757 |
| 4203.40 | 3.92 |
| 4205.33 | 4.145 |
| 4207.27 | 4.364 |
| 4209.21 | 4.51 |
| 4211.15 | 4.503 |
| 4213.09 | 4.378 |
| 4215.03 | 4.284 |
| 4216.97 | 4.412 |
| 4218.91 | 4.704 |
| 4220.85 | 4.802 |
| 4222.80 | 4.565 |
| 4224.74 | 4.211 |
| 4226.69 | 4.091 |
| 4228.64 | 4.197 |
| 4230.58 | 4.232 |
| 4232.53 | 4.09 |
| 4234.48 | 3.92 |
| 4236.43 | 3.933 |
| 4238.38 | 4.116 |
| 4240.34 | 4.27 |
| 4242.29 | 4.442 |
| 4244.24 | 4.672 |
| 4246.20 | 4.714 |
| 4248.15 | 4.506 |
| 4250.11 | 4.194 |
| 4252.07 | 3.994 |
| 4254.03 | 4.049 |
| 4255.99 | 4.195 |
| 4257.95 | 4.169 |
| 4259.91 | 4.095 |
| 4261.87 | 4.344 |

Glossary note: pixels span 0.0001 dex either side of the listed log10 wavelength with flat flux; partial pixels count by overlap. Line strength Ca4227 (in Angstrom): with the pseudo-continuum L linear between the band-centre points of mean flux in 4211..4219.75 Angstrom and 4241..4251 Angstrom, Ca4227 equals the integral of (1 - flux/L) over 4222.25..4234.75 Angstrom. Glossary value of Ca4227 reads 0.8 Angstrom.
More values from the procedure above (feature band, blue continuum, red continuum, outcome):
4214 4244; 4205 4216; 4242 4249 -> 1.33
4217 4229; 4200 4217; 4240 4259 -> -0.50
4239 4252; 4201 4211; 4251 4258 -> -0.99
